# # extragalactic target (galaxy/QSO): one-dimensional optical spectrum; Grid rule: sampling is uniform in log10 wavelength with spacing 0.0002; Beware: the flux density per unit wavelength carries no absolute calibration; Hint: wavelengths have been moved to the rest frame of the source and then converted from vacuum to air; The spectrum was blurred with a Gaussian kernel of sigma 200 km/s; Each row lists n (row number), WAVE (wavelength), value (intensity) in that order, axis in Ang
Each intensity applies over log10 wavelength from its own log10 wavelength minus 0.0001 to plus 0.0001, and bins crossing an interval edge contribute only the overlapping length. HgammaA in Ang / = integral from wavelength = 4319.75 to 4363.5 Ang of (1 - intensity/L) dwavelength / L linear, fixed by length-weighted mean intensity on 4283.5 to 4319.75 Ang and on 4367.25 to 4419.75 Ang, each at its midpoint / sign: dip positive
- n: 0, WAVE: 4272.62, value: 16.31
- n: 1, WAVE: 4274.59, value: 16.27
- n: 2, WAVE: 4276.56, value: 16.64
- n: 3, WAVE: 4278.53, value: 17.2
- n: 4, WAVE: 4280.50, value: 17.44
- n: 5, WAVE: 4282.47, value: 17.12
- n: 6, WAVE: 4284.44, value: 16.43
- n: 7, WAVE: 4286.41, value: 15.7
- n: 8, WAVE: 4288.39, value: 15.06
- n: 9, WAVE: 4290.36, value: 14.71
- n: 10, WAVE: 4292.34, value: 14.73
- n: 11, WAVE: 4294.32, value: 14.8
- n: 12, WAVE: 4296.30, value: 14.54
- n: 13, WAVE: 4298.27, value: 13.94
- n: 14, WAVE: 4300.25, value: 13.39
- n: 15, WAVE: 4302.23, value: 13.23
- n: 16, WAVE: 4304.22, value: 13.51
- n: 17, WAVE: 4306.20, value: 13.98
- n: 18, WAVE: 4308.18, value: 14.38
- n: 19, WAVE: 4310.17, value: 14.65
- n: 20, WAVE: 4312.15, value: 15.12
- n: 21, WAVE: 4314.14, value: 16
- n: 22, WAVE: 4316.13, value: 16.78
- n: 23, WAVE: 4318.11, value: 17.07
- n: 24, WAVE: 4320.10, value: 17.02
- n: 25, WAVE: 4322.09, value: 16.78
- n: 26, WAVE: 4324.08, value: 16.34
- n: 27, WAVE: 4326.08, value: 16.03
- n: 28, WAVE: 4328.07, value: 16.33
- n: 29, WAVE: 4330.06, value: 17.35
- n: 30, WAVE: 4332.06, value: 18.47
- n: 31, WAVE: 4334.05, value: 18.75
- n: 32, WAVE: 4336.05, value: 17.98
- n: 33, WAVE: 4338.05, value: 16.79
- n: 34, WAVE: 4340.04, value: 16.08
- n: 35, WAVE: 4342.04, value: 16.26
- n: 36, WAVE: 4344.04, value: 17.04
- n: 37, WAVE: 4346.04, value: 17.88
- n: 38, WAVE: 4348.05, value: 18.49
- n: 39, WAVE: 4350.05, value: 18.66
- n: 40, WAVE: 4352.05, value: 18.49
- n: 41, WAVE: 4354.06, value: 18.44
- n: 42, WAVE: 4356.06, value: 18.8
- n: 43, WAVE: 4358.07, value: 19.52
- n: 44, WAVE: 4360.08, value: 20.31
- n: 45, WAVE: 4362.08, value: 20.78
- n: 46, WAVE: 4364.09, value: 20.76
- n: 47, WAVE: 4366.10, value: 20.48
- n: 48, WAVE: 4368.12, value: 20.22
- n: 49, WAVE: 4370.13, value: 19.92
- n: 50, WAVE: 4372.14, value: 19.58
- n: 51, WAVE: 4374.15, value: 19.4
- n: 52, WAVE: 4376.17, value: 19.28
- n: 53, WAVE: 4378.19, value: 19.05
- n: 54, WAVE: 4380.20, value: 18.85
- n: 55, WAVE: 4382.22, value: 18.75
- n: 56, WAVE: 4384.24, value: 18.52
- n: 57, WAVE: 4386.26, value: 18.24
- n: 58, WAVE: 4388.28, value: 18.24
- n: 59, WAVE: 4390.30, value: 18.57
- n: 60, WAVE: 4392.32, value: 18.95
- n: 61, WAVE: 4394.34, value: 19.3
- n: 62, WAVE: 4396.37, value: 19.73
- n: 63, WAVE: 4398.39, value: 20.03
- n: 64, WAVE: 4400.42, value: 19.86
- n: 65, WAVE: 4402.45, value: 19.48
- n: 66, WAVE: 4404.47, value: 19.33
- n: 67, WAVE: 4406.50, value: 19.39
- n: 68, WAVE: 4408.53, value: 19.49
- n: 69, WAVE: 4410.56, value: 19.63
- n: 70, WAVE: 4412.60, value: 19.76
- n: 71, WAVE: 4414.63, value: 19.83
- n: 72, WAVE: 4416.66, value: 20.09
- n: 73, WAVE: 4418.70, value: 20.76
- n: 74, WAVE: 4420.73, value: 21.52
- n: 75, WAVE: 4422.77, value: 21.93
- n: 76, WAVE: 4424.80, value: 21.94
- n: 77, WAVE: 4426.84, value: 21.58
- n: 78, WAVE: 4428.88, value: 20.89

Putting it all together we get -2.59 Ang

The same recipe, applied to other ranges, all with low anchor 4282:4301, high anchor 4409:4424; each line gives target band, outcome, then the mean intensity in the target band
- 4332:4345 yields -0.2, 17.3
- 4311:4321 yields -0.2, 16.4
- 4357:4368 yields -1.3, 20.3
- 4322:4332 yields -0.1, 16.7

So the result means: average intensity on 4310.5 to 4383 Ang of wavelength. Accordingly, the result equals 18.1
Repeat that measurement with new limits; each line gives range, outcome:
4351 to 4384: 19.5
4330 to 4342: 17.5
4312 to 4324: 16.5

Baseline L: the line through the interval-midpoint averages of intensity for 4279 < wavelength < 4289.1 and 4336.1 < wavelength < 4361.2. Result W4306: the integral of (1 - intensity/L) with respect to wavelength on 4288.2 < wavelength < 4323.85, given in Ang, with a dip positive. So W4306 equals 4.2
